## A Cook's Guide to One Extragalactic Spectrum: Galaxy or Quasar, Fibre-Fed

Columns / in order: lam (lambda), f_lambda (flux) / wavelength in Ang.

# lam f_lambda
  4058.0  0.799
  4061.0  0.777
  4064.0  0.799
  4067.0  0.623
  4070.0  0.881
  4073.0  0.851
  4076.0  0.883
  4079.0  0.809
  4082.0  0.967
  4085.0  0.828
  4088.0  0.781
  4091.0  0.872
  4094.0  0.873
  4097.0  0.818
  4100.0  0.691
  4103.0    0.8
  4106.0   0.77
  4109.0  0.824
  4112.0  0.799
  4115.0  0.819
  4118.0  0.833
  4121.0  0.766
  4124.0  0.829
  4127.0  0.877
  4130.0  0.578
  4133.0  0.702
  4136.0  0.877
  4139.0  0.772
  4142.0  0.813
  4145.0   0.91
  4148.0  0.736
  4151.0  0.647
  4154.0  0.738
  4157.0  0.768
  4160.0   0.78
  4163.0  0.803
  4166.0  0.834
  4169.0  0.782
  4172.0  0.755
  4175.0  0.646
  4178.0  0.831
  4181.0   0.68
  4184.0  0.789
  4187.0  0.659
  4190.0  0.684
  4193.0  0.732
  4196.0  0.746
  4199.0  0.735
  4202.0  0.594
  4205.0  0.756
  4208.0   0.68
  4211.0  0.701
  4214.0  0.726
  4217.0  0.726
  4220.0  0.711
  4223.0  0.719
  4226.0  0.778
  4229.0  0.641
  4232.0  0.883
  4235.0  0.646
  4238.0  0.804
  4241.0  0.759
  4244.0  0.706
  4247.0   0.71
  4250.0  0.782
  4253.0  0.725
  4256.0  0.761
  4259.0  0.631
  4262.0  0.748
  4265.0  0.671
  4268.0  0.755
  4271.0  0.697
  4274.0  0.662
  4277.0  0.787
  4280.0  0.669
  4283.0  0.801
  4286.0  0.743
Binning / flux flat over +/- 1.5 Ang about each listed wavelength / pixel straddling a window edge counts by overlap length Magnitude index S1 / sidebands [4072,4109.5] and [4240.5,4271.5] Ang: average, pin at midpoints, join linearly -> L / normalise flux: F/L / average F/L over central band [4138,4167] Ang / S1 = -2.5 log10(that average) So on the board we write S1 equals 0.013 mag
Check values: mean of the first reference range 0.828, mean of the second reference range 0.722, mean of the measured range 0.779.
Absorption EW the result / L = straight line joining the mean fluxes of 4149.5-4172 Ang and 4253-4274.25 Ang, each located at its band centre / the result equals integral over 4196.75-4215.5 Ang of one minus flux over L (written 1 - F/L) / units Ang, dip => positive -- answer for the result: 1.0 Ang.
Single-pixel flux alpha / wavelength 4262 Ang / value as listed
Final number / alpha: 0.748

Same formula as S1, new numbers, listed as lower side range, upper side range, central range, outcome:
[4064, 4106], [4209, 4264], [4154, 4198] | 0.024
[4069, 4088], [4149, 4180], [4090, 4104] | 0.041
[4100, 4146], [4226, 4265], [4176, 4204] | 0.065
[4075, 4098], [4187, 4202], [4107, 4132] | 0.028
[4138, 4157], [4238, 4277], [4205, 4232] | 0.025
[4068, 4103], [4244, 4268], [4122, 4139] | 0.046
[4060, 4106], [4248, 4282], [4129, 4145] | 0.025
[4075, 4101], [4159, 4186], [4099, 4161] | 0.031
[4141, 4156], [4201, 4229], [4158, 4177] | -0.025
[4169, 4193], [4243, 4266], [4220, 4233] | -0.036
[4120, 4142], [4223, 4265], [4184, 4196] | 0.063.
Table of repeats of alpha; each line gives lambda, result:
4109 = 0.824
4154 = 0.738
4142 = 0.813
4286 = 0.743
